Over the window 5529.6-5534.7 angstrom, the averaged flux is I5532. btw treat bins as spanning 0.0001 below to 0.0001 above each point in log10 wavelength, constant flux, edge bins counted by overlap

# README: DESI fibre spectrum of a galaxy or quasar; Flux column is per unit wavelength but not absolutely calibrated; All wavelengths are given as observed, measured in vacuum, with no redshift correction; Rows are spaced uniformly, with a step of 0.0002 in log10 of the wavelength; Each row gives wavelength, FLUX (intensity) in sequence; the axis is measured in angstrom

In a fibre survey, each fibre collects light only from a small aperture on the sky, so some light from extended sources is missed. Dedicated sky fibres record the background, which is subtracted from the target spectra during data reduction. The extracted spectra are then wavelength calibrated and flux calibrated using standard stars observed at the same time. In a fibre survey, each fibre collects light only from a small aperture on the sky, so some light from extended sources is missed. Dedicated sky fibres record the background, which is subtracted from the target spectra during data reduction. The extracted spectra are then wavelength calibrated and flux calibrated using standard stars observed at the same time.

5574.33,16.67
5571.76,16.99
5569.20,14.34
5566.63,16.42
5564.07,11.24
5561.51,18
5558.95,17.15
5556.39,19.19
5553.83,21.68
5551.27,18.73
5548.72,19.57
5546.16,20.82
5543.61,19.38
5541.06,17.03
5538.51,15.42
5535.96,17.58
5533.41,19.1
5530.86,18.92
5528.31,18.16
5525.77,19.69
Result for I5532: 19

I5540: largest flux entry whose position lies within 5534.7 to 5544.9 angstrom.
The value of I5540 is 19.38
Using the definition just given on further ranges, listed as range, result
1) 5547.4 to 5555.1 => 21.68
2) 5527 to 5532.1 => 18.92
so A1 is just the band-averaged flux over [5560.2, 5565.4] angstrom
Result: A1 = 14.7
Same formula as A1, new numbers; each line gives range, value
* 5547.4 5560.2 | 19.3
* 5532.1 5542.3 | 17.3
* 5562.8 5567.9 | 13.8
